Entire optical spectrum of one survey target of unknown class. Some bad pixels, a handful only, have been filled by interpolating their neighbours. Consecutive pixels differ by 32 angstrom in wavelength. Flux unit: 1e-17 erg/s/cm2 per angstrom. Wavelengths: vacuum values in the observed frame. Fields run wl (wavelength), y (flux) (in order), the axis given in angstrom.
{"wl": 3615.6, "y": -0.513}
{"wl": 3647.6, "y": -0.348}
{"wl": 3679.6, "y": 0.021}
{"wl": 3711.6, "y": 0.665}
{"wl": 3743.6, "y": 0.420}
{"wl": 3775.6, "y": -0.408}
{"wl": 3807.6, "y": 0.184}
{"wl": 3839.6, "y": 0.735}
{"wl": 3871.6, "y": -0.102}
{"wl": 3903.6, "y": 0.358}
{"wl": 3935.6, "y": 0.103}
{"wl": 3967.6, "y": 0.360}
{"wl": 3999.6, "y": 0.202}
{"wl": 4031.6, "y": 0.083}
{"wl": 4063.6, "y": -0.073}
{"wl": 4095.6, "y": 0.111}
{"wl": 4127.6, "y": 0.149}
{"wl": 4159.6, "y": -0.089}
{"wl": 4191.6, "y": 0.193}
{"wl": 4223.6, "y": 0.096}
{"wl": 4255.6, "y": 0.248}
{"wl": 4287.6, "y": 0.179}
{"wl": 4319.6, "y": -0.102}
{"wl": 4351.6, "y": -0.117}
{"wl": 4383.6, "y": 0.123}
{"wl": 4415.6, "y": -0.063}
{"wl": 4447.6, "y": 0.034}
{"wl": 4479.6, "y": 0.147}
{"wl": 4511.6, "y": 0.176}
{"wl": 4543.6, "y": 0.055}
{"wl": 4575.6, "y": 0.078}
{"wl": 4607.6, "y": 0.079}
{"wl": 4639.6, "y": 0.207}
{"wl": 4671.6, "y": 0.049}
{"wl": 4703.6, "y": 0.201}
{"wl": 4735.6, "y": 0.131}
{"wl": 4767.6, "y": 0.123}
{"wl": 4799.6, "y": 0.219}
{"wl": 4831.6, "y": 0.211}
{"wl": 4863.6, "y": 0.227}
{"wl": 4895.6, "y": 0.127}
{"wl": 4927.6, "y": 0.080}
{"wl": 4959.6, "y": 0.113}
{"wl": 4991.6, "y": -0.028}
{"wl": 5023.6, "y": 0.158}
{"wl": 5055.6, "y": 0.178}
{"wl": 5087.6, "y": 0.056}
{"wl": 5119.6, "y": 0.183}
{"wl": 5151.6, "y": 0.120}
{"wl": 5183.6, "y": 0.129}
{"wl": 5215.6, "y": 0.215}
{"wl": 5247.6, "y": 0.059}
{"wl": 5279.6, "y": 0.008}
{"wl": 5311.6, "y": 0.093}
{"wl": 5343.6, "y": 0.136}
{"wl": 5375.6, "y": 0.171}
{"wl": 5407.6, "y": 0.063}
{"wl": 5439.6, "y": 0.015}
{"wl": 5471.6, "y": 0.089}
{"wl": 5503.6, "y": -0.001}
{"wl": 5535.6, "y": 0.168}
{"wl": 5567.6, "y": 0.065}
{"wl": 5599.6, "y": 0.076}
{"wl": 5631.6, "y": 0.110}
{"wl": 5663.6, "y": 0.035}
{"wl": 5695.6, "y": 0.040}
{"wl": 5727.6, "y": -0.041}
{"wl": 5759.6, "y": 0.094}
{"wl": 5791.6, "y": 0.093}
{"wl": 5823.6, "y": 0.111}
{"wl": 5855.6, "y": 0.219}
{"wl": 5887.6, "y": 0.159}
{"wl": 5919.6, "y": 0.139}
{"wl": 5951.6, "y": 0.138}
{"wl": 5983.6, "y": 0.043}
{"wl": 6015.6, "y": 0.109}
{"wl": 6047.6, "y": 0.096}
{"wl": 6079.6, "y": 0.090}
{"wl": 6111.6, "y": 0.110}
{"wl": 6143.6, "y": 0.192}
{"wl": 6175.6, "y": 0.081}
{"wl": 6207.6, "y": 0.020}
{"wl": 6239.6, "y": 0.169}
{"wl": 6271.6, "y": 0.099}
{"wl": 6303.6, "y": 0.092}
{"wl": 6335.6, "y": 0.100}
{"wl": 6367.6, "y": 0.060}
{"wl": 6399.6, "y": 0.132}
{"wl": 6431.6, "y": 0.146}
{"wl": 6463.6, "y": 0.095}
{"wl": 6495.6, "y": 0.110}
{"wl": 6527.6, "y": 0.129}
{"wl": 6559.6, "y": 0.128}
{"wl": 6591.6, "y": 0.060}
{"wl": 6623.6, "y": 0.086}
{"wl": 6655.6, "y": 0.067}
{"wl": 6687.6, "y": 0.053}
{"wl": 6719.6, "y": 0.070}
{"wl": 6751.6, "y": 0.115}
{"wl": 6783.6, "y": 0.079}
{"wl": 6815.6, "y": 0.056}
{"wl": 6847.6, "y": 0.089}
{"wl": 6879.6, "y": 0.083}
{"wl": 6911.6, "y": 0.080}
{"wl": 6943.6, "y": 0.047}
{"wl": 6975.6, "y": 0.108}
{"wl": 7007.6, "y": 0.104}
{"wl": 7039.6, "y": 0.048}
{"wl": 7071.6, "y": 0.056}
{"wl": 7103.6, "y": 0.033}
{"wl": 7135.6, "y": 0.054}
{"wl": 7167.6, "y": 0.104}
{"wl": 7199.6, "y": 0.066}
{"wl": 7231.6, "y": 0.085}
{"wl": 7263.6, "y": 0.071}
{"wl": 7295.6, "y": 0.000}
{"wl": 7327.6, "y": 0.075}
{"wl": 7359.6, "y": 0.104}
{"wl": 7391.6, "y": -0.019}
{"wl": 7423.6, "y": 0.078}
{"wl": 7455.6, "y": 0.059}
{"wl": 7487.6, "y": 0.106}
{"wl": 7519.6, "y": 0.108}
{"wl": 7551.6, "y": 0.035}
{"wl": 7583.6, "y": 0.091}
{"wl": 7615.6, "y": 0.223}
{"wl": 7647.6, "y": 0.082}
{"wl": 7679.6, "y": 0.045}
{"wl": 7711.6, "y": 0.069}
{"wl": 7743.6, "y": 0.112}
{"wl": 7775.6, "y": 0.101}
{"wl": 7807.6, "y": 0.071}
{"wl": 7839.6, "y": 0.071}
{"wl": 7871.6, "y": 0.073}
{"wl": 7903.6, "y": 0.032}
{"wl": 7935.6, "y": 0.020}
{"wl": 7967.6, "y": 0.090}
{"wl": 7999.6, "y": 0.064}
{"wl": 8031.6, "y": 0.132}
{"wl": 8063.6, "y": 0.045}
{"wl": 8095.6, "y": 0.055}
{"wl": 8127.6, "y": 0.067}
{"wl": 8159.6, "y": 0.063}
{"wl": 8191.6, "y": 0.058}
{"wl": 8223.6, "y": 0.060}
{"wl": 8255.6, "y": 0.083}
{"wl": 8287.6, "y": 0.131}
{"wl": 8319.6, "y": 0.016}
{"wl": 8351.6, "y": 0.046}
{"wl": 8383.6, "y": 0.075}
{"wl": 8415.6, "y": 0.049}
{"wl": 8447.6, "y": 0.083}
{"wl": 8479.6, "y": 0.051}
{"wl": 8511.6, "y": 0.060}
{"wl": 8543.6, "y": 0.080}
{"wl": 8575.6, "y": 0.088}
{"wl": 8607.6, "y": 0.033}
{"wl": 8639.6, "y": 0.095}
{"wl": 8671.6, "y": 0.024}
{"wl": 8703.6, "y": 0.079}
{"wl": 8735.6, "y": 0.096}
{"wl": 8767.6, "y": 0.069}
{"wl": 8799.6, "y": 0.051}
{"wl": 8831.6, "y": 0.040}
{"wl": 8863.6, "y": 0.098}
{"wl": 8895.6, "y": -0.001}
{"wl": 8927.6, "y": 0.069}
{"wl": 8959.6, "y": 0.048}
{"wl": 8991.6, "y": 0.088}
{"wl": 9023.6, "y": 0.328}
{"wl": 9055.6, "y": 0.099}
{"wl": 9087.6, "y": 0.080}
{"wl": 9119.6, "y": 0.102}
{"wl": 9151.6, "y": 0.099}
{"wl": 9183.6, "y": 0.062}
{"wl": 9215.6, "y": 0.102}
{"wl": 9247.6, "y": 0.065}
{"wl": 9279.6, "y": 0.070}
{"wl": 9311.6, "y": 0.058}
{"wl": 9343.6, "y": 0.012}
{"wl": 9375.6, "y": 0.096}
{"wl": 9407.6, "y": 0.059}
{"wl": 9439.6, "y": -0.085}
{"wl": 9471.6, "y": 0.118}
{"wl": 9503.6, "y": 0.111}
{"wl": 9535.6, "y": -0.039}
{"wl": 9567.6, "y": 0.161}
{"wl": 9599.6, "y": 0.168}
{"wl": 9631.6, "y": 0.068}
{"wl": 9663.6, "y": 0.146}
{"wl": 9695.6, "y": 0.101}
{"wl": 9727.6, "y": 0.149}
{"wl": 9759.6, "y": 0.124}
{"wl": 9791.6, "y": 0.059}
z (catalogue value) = 1.42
